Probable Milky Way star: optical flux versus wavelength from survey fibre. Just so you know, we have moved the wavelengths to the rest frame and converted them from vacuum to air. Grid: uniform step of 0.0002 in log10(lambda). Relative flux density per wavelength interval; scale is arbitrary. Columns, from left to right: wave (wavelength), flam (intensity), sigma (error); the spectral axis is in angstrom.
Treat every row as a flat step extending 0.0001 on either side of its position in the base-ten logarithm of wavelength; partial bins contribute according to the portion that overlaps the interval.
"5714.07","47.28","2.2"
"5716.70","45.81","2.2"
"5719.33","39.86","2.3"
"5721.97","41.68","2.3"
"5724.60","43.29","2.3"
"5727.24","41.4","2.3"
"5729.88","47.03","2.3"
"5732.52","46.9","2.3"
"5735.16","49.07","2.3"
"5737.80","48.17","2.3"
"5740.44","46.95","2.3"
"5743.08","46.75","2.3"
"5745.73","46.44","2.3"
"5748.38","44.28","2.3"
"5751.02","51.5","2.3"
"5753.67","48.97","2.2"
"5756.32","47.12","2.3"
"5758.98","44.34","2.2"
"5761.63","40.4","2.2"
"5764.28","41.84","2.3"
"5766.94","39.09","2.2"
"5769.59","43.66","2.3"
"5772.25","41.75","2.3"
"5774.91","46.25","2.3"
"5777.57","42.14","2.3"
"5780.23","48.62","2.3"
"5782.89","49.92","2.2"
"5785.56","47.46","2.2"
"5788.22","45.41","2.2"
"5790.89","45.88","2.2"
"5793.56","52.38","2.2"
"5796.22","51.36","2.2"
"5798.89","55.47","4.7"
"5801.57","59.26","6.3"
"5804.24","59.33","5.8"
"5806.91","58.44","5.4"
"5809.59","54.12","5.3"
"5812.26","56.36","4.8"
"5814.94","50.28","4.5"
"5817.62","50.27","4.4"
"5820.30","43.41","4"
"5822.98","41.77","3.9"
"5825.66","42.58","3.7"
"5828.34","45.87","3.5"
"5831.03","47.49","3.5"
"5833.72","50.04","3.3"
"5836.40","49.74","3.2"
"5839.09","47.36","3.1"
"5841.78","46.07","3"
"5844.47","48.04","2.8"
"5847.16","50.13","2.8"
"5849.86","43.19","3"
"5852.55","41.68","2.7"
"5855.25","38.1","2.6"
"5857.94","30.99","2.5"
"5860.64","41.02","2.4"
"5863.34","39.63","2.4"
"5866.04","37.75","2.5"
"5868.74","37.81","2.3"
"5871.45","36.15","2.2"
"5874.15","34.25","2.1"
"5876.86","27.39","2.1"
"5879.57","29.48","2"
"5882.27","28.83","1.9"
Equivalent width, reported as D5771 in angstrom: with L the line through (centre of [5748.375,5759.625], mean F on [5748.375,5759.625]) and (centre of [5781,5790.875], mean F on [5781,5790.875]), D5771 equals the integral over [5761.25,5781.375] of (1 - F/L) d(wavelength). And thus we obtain 1.9 angstrom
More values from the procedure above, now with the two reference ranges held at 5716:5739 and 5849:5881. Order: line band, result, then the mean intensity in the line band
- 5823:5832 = -1.42 angstrom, 44.7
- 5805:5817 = -4.57 angstrom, 54.7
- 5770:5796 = -3.41 angstrom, 46.7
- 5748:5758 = -1.16 angstrom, 48.2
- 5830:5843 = -3.45 angstrom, 48.2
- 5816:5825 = -1.39 angstrom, 45.1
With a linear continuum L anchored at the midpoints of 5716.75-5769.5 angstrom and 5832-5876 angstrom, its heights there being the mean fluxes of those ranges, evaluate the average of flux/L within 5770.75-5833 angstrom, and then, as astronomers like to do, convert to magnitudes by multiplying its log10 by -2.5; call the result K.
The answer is -0.14 mag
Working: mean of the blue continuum 45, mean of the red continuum 41.9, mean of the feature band 49.4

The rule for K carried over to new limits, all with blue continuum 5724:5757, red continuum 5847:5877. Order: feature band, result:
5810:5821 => -0.22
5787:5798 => -0.14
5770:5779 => 0.02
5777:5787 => -0.08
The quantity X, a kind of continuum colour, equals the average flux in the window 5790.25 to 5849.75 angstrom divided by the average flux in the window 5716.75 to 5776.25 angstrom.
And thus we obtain 1.12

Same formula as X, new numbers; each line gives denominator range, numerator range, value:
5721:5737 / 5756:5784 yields 0.97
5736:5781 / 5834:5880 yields 0.89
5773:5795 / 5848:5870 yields 0.83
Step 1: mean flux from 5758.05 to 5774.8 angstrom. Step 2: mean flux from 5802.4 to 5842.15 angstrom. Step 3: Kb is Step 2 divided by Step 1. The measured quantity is 1.2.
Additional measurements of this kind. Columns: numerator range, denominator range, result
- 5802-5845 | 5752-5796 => 1.09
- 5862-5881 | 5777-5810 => 0.67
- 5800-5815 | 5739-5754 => 1.20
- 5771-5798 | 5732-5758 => 0.99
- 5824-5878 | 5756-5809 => 0.87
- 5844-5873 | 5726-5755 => 0.85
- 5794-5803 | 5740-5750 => 1.19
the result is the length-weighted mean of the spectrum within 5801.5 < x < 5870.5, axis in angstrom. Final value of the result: 46.3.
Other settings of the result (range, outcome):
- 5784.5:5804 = 51.6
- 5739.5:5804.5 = 47.3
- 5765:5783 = 44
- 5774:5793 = 46.8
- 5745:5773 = 44.5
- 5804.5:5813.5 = 56.7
